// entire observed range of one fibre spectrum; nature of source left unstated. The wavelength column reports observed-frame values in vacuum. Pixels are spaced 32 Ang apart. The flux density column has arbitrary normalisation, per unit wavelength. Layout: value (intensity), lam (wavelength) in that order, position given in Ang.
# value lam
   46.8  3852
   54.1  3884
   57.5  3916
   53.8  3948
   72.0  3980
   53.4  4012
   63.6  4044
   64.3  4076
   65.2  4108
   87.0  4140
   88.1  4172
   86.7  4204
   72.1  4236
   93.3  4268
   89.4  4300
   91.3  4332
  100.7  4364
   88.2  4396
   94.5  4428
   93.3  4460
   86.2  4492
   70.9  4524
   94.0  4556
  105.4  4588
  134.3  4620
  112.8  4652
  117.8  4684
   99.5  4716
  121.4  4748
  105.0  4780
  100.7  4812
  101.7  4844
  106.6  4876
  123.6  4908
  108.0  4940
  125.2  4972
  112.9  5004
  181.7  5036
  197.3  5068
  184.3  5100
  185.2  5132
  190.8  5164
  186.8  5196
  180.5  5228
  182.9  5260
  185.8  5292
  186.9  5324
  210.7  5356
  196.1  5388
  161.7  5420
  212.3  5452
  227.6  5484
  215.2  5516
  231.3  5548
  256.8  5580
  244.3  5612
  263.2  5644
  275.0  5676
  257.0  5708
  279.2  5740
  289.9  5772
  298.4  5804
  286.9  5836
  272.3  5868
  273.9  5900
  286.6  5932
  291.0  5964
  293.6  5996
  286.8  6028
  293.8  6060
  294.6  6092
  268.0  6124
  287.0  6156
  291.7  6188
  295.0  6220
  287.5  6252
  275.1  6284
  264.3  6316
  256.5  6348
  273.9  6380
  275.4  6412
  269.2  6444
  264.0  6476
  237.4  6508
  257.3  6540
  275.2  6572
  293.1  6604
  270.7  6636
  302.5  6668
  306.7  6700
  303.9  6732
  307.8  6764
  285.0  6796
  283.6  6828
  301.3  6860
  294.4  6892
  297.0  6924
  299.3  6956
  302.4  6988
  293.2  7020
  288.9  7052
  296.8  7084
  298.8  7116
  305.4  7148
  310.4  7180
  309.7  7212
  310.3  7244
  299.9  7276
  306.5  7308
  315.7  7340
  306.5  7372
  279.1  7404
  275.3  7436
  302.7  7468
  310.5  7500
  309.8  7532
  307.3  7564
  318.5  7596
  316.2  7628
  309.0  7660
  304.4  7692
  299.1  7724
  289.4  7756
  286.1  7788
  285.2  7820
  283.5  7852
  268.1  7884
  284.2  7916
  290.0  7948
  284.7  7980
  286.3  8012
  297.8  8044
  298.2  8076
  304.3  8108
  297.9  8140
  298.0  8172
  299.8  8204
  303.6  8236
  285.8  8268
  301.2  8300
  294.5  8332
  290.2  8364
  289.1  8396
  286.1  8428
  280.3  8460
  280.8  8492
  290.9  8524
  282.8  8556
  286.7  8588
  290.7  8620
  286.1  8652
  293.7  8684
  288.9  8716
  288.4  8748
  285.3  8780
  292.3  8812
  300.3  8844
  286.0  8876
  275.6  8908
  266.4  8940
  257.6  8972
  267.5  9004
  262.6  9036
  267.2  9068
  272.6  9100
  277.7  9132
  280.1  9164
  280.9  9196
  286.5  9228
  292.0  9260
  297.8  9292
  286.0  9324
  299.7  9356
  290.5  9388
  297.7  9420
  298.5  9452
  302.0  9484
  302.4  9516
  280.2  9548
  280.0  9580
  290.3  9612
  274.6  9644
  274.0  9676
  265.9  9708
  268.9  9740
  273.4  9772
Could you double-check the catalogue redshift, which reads 0.26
